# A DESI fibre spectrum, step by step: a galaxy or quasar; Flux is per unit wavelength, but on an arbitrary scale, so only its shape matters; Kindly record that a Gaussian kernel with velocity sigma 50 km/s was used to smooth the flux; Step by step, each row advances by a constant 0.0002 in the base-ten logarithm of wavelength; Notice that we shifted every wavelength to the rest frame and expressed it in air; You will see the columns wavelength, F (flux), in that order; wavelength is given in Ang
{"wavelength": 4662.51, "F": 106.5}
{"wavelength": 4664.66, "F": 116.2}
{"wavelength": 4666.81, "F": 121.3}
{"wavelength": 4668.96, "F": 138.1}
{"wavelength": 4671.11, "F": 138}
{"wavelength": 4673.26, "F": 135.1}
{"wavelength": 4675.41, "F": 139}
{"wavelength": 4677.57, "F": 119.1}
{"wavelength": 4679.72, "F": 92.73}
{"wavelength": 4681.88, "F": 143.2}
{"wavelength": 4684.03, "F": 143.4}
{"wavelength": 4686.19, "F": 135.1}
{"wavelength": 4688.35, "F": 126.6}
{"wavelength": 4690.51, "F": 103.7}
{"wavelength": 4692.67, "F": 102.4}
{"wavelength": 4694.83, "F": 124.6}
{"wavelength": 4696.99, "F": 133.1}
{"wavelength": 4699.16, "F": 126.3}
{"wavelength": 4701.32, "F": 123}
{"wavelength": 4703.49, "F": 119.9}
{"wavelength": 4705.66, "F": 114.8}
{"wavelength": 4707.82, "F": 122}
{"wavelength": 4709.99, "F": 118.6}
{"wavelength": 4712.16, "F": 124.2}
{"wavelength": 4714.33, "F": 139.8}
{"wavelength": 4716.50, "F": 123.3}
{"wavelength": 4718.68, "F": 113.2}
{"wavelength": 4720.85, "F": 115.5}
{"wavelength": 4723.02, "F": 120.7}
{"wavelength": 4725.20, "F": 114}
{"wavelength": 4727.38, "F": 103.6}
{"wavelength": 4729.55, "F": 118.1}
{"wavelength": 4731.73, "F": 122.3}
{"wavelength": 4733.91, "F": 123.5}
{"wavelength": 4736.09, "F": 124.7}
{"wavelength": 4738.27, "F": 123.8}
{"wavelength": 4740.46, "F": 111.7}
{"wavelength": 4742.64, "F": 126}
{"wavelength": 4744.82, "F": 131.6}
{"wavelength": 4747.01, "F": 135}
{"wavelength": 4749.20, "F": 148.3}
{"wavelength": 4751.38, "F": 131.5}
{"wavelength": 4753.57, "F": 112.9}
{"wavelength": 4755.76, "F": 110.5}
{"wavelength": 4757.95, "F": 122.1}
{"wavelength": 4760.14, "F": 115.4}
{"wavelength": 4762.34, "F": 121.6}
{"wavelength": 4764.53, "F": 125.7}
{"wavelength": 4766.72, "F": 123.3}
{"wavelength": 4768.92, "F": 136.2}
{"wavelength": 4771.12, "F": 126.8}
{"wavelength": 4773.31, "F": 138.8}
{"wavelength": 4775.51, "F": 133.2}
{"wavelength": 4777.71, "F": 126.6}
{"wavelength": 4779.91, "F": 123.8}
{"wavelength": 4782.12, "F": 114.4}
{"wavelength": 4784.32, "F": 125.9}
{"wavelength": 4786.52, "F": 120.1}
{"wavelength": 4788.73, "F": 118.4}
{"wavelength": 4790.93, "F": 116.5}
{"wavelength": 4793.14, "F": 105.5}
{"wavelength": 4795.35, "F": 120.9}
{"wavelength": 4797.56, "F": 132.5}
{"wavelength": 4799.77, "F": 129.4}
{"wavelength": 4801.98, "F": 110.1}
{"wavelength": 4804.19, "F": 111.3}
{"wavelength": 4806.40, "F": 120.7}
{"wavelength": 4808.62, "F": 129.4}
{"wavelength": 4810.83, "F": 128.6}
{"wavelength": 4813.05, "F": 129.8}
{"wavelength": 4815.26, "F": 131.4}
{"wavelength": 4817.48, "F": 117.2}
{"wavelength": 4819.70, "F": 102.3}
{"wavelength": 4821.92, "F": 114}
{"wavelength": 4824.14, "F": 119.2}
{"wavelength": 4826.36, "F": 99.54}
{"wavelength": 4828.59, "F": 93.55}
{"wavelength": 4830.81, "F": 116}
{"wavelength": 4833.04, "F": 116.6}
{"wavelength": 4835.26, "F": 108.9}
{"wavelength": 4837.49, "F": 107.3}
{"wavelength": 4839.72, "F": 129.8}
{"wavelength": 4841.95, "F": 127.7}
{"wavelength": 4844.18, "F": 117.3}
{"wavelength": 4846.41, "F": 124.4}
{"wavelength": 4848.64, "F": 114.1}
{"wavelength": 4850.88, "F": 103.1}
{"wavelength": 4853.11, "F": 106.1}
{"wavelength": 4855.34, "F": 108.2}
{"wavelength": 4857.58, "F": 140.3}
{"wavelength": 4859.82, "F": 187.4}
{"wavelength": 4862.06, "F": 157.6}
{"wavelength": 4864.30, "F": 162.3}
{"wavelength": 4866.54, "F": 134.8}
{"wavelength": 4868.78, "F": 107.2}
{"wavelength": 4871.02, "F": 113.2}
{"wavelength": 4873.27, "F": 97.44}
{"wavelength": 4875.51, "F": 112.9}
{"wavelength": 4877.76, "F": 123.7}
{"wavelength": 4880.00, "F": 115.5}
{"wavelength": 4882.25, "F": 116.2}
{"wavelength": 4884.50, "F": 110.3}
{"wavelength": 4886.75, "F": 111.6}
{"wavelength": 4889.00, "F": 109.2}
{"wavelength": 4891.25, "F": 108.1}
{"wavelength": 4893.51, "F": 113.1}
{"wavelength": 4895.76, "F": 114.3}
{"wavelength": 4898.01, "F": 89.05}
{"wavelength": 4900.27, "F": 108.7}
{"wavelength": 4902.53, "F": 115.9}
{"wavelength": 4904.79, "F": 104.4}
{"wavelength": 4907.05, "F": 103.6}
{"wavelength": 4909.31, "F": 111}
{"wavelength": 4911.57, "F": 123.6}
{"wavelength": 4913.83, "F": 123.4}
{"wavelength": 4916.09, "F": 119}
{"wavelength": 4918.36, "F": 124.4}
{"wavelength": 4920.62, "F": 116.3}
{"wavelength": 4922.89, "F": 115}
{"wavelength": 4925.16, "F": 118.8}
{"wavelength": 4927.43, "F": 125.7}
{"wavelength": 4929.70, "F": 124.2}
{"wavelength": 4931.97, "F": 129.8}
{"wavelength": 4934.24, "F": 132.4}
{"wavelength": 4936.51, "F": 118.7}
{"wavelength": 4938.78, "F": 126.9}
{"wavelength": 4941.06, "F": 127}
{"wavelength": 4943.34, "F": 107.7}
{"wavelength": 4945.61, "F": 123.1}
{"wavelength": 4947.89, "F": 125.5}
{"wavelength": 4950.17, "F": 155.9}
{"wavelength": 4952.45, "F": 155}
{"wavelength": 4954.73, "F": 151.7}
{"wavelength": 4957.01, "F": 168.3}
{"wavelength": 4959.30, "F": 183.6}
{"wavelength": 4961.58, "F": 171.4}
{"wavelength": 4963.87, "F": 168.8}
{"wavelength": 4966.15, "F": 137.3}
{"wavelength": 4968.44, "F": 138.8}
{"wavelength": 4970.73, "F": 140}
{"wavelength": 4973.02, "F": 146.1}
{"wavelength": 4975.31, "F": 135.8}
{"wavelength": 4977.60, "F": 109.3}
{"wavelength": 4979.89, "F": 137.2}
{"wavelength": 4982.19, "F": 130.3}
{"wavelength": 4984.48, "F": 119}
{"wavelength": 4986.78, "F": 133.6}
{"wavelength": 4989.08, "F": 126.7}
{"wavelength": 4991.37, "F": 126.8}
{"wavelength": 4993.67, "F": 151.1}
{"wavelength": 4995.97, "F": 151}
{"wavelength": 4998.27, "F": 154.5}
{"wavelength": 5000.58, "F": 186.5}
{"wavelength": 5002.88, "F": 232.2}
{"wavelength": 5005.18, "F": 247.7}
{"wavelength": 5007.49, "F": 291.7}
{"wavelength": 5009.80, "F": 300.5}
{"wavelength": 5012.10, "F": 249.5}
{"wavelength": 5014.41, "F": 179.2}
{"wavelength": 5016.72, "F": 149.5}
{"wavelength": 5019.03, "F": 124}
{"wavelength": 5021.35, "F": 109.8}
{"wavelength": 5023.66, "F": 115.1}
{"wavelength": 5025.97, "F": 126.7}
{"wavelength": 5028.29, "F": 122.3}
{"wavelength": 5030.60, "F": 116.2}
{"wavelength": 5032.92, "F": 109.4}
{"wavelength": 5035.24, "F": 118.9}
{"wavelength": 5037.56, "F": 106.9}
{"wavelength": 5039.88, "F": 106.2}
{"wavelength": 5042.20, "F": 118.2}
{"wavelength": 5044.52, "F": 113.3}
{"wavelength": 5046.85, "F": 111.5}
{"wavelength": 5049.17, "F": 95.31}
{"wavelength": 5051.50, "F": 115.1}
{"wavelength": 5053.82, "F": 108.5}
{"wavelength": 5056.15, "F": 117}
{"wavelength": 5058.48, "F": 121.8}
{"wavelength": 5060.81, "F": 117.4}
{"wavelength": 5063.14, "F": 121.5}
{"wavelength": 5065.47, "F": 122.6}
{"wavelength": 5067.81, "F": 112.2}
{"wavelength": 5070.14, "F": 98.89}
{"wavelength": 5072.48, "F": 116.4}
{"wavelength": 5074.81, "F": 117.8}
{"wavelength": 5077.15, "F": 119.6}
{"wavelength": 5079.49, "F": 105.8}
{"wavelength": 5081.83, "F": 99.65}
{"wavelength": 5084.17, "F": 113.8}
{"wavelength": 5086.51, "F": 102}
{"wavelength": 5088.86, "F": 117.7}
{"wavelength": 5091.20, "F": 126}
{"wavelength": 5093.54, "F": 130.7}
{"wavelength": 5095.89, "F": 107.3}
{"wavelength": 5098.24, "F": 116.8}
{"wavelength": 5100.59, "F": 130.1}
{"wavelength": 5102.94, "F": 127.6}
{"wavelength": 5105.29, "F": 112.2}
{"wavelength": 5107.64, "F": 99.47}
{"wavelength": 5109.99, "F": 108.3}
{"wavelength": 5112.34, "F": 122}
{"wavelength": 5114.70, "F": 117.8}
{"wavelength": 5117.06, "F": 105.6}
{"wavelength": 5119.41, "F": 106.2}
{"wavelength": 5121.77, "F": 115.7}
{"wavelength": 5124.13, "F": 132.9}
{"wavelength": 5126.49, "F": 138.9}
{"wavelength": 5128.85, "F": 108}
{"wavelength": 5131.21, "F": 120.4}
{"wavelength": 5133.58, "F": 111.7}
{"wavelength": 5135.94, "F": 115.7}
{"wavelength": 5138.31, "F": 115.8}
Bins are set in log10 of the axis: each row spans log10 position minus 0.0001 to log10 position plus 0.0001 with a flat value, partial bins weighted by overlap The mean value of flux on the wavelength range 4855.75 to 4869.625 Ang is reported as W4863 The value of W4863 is 147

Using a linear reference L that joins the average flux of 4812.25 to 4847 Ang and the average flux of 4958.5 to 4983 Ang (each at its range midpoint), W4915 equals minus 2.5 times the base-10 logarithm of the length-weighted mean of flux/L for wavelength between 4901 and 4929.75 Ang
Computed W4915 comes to 0.14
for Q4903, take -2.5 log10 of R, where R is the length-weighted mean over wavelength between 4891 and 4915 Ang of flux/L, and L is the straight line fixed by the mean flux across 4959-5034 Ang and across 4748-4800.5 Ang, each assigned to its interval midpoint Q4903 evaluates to 0.29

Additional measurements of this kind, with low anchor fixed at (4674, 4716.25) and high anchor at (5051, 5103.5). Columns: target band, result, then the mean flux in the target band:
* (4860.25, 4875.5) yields -0.09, 130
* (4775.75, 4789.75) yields 0.00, 122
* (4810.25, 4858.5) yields 0.05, 116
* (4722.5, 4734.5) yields 0.06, 117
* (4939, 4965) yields -0.24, 148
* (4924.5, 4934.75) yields -0.06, 126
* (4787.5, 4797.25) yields 0.05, 117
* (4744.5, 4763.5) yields -0.02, 125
